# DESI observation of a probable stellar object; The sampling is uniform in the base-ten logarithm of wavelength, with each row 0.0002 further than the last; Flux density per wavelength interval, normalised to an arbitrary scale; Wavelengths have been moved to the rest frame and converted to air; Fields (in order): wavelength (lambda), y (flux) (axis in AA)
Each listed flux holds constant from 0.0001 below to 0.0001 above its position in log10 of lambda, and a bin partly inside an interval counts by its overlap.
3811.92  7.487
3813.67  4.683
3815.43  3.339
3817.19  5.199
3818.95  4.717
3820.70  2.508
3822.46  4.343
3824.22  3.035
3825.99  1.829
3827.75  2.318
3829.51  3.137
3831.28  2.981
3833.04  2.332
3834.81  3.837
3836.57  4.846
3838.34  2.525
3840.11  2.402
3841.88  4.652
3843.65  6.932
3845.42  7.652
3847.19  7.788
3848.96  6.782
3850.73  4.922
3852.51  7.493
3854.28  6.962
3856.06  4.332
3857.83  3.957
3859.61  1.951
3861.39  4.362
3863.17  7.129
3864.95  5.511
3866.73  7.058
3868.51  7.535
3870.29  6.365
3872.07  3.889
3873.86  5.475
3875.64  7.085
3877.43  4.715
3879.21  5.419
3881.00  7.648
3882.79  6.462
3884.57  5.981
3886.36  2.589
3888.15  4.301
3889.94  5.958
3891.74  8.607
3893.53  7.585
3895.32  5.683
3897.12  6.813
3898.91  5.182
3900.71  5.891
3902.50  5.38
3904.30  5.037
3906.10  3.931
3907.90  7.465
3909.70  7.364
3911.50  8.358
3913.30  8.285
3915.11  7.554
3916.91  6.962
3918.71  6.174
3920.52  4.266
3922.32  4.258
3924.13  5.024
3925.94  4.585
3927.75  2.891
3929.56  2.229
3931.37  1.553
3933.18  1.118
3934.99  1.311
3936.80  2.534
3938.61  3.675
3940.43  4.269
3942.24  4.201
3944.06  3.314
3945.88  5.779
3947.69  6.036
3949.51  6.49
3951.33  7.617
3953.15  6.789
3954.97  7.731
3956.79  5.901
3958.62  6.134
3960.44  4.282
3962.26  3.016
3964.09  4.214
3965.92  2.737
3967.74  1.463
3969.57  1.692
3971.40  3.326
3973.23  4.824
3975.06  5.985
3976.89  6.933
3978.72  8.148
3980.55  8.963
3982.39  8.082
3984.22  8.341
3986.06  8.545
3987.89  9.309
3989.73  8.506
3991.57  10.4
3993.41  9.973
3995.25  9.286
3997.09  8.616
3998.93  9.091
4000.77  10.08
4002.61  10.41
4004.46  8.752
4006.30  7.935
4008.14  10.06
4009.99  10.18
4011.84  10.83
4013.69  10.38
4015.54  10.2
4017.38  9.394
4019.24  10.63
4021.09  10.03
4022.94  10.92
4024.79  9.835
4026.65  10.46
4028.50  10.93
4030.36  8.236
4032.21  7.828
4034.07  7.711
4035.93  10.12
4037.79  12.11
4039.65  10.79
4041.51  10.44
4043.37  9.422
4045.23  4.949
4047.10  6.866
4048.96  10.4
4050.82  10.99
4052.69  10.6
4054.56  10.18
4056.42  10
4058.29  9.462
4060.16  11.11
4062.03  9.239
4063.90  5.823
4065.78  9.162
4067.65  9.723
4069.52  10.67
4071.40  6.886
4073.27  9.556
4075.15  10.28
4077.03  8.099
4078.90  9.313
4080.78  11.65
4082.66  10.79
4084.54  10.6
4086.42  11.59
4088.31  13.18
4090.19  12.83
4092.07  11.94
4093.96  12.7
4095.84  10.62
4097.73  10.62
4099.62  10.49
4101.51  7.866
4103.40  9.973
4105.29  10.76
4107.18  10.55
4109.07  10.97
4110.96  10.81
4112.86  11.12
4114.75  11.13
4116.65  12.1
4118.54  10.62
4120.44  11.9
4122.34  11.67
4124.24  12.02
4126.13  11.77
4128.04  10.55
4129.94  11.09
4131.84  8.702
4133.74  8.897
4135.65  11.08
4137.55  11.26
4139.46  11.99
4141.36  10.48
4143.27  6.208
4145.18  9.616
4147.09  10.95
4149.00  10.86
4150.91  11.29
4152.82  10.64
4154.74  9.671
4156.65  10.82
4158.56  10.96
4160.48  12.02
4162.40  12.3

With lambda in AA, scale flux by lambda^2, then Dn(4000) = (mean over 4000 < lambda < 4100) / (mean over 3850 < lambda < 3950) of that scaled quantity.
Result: 2.03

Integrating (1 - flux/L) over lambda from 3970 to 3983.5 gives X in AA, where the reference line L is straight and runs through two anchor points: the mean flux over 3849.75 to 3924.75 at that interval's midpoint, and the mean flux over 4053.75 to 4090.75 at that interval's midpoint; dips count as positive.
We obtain 2.4 AA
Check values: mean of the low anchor 5.88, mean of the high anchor 9.98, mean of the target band 6.46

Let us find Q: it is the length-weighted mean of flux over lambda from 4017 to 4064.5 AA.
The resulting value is 9.58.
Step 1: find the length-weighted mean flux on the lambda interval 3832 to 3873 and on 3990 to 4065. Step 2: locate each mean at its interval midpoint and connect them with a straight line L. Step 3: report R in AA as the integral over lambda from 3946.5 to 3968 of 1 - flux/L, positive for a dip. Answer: 6.9 AA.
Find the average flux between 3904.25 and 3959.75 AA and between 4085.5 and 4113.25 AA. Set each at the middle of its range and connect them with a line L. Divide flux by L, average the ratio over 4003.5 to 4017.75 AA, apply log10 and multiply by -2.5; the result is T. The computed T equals -0.224 mag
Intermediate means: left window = 5.12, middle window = 9.73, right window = 11.1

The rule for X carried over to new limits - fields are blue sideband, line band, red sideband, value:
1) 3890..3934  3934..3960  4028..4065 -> 5.8 AA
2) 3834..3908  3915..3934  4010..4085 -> 7.5 AA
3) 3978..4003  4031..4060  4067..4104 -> 1.2 AA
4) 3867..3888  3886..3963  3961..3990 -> 7.1 AA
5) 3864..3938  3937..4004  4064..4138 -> 7.6 AA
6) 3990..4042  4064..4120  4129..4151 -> -2.7 AA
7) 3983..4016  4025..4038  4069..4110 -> 0.5 AA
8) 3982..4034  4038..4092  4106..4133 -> 2.3 AA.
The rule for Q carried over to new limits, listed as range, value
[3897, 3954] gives 5.05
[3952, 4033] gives 7.95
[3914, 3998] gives 5.56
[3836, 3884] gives 5.63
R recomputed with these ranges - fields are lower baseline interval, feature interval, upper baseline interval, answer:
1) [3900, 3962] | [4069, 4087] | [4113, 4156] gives -1.50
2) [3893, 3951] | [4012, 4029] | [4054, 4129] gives -4.34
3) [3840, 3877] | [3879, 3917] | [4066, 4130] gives 1.81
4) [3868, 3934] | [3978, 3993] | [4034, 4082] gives -2.28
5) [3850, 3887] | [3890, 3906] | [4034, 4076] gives 0.11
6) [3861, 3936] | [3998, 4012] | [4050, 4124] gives -2.18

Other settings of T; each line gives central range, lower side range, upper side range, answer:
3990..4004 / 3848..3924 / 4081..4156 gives -0.16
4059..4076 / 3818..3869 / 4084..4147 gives 0.07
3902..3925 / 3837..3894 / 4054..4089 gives 0.08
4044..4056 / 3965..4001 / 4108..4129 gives 0.02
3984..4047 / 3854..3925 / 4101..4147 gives -0.14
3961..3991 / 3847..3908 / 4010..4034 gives 0.42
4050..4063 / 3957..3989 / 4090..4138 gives -0.17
